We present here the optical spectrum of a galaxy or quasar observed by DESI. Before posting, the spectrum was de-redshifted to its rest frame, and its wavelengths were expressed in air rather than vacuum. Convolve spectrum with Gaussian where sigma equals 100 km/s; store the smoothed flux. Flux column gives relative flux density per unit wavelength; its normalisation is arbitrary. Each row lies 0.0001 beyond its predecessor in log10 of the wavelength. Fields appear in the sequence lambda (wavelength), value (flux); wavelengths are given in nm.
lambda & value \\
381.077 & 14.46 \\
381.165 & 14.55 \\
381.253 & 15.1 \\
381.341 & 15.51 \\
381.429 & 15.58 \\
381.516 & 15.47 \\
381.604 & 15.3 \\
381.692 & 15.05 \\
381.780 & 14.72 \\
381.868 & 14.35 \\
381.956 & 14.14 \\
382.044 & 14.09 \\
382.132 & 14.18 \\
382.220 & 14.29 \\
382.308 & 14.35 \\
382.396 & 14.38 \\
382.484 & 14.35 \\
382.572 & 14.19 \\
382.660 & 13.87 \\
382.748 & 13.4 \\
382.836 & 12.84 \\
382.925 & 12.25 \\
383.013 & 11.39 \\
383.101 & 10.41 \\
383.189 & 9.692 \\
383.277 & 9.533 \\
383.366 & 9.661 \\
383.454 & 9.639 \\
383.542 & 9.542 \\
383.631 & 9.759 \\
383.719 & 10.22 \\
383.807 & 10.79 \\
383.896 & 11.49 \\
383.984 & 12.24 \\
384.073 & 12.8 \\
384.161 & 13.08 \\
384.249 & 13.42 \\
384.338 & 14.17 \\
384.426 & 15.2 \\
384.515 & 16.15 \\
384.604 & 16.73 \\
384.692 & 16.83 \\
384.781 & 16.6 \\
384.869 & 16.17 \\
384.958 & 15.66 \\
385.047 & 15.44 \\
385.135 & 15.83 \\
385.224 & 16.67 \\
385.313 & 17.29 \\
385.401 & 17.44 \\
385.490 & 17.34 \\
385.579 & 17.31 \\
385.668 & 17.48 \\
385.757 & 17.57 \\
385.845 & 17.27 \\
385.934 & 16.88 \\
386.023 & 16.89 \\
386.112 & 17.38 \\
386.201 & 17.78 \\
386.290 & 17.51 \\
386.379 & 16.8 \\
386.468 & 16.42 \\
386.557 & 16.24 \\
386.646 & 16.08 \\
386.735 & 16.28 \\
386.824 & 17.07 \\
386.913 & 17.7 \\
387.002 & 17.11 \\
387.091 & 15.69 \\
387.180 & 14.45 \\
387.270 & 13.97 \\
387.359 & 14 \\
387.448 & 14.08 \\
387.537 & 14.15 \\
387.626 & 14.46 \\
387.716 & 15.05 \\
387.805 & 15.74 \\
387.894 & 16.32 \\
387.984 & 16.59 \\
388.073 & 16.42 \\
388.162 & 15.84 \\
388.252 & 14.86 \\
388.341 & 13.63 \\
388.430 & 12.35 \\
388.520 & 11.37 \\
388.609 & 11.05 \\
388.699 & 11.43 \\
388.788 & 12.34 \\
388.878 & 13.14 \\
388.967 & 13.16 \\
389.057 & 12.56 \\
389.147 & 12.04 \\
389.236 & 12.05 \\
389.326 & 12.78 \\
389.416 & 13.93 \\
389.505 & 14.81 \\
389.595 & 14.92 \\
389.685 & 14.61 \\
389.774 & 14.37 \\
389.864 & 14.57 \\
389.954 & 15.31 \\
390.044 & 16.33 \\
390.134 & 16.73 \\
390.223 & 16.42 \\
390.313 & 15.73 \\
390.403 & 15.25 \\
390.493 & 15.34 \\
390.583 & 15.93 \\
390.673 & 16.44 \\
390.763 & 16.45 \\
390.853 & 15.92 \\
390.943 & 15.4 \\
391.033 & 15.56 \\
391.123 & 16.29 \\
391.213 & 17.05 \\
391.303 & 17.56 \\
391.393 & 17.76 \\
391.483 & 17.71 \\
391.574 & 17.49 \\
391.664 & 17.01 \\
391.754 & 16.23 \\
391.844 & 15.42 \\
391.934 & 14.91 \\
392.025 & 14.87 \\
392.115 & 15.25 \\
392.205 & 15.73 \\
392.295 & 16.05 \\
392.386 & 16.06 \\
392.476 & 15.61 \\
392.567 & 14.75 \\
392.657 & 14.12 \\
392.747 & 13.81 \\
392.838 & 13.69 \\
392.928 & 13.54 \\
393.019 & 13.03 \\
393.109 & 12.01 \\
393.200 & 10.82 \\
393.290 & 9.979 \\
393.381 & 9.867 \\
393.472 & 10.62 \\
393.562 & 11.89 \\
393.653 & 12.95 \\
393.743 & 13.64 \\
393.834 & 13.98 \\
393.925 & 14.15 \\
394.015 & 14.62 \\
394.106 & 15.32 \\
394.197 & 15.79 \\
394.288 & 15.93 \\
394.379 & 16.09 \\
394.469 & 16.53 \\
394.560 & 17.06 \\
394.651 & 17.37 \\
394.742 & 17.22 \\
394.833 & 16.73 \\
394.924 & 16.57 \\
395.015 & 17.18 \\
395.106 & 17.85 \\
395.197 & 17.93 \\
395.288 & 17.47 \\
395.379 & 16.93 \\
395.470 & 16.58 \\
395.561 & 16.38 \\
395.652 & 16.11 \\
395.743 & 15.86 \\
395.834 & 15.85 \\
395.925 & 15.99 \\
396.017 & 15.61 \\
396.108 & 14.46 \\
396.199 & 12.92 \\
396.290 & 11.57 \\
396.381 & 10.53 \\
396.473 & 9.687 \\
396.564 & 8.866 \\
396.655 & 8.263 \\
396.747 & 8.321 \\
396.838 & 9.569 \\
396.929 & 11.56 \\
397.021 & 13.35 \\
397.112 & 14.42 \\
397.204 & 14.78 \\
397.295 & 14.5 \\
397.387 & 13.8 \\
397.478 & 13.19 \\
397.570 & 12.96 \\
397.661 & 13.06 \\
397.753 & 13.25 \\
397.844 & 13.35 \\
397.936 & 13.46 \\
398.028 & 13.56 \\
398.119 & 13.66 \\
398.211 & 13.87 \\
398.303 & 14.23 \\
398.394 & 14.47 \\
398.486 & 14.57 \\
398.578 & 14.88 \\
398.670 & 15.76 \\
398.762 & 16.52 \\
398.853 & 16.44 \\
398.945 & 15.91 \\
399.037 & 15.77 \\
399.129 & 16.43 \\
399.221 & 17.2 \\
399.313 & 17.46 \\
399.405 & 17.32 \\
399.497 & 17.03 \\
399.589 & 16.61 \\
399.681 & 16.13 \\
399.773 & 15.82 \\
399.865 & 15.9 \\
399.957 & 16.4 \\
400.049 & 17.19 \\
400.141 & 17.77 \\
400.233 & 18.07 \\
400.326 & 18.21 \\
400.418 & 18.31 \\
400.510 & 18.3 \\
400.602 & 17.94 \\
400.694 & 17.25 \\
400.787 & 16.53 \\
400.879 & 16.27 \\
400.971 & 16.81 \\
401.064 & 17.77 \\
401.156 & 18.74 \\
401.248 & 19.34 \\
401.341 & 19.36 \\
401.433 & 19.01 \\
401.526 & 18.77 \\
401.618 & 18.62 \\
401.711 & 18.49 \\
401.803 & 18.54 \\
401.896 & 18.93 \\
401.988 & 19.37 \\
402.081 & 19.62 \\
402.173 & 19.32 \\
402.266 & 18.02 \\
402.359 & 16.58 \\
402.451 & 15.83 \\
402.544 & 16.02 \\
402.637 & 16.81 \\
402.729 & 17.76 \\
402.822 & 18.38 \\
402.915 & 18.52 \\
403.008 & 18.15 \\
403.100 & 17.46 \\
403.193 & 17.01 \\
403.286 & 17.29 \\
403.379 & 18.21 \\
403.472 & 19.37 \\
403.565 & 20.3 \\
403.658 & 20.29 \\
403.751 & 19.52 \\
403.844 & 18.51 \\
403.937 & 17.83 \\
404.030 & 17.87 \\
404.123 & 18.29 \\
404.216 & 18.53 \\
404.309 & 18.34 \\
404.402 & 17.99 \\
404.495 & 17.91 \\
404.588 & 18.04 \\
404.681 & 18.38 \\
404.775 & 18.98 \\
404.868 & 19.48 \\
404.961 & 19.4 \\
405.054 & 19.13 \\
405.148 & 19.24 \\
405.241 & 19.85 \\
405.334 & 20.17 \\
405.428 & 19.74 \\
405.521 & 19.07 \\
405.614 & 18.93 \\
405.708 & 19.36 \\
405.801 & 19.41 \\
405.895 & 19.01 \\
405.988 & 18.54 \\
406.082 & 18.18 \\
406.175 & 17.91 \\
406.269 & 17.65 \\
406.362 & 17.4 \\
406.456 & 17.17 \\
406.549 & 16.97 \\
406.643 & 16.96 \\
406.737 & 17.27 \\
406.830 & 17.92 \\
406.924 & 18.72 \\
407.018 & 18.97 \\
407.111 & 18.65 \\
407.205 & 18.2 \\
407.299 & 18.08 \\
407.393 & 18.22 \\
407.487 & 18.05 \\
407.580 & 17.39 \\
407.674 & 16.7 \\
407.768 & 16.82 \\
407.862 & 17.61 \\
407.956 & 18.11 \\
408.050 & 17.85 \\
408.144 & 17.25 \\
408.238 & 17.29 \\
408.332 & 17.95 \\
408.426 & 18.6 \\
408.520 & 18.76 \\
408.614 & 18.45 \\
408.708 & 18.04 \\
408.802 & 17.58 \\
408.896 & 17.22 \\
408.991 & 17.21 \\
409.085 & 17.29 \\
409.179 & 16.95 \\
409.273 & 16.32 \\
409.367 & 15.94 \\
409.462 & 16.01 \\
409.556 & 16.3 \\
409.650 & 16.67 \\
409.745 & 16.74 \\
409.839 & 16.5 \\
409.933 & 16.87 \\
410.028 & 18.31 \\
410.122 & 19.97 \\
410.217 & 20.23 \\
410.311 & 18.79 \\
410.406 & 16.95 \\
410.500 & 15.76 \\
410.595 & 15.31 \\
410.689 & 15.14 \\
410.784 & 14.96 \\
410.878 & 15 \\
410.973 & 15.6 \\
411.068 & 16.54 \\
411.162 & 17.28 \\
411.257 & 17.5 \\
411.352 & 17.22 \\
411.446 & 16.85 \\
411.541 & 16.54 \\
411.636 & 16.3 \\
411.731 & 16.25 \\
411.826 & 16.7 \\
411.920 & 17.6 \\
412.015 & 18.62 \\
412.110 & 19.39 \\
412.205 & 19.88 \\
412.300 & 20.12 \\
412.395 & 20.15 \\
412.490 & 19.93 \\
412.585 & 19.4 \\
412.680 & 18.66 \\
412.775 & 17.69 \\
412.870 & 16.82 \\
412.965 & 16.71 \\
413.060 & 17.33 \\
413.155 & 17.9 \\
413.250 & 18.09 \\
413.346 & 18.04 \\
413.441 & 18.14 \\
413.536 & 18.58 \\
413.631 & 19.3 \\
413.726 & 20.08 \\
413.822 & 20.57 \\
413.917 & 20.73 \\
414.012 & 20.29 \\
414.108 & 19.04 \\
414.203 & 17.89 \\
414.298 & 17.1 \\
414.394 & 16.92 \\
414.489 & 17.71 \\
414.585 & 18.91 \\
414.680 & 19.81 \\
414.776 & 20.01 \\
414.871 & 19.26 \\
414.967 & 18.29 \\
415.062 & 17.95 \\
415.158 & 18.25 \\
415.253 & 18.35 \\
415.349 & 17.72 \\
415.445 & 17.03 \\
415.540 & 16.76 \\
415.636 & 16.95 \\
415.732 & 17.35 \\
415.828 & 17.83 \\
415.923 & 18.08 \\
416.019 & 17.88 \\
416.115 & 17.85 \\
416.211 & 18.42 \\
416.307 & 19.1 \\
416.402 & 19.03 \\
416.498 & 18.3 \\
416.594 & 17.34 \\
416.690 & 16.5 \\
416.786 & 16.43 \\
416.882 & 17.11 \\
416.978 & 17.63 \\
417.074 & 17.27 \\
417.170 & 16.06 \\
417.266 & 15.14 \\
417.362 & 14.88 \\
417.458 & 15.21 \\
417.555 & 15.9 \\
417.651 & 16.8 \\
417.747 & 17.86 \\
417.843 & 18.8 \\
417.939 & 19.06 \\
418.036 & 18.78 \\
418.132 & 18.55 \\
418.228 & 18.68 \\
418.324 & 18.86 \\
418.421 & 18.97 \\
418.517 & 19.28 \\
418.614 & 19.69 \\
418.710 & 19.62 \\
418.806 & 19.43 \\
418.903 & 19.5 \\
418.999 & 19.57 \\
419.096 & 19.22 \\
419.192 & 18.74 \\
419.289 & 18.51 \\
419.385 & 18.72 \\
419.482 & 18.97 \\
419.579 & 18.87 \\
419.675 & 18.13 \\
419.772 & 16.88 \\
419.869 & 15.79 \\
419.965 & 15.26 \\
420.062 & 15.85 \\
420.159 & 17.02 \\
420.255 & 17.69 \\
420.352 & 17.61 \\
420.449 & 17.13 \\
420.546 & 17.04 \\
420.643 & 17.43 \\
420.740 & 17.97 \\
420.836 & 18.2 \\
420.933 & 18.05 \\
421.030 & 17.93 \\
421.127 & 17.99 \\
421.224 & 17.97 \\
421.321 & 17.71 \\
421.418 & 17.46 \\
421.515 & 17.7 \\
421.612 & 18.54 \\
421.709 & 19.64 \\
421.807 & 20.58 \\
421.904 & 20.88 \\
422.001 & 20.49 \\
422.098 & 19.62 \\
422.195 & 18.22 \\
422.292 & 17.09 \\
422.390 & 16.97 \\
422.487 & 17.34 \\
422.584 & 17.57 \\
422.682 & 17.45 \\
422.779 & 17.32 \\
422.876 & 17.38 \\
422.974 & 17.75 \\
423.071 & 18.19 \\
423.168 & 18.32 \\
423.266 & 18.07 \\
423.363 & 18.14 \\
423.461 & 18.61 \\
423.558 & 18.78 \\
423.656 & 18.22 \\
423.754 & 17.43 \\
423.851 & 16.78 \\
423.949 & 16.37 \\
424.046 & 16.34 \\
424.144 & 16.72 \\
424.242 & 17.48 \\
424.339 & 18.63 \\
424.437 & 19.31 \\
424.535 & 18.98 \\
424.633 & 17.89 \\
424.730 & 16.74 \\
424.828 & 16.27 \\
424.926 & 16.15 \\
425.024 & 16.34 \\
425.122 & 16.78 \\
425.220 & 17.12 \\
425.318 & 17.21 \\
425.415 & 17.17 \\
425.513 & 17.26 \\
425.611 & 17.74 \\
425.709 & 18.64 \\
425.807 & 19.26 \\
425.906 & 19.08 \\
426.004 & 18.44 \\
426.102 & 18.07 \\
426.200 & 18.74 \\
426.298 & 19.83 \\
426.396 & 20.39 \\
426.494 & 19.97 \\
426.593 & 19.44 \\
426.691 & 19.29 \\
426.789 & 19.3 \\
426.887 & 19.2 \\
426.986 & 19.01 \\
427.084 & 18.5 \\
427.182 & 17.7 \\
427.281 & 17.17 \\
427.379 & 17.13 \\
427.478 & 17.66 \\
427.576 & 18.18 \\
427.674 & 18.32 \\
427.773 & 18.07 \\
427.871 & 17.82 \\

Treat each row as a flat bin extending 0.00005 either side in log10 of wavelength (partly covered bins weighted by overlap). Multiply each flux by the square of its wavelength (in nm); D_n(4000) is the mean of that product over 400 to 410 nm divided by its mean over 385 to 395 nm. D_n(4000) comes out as 1.28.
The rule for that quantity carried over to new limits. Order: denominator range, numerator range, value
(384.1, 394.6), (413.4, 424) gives 1.38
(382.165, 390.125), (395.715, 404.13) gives 1.20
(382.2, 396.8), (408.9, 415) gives 1.36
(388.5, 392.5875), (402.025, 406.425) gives 1.31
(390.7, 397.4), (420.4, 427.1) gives 1.43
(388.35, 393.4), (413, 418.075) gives 1.39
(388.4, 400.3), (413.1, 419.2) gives 1.38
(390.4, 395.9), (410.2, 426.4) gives 1.32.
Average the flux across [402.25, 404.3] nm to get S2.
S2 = 18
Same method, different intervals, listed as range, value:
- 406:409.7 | 17.6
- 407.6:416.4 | 17.8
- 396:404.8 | 16.3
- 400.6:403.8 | 18.2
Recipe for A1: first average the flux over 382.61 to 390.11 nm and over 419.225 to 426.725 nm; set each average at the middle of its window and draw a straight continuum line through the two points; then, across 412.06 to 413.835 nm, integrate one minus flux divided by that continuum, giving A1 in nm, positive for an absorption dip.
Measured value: -0.18 nm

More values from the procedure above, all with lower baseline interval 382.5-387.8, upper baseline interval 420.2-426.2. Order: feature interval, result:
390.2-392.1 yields -0.13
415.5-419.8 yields -0.14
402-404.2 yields -0.27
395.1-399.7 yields 0.38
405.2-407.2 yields -0.25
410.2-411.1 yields 0.03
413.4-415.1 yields -0.18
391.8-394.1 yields 0.24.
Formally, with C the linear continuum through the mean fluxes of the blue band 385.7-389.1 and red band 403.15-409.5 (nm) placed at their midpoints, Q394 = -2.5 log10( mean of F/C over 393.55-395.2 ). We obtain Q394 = 0.04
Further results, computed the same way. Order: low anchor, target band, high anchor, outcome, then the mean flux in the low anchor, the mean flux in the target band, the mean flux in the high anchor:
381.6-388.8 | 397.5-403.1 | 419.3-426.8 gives -0.057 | 14.5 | 16.8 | 18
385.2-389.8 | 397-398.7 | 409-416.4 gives 0.168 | 15.2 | 13.9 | 17.8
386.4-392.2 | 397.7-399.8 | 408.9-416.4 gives 0.059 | 15.1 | 15.4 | 17.8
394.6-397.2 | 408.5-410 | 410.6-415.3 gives 0.013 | 14.3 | 17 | 18.1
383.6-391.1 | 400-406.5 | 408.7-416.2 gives -0.097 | 15.1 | 18.3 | 17.8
